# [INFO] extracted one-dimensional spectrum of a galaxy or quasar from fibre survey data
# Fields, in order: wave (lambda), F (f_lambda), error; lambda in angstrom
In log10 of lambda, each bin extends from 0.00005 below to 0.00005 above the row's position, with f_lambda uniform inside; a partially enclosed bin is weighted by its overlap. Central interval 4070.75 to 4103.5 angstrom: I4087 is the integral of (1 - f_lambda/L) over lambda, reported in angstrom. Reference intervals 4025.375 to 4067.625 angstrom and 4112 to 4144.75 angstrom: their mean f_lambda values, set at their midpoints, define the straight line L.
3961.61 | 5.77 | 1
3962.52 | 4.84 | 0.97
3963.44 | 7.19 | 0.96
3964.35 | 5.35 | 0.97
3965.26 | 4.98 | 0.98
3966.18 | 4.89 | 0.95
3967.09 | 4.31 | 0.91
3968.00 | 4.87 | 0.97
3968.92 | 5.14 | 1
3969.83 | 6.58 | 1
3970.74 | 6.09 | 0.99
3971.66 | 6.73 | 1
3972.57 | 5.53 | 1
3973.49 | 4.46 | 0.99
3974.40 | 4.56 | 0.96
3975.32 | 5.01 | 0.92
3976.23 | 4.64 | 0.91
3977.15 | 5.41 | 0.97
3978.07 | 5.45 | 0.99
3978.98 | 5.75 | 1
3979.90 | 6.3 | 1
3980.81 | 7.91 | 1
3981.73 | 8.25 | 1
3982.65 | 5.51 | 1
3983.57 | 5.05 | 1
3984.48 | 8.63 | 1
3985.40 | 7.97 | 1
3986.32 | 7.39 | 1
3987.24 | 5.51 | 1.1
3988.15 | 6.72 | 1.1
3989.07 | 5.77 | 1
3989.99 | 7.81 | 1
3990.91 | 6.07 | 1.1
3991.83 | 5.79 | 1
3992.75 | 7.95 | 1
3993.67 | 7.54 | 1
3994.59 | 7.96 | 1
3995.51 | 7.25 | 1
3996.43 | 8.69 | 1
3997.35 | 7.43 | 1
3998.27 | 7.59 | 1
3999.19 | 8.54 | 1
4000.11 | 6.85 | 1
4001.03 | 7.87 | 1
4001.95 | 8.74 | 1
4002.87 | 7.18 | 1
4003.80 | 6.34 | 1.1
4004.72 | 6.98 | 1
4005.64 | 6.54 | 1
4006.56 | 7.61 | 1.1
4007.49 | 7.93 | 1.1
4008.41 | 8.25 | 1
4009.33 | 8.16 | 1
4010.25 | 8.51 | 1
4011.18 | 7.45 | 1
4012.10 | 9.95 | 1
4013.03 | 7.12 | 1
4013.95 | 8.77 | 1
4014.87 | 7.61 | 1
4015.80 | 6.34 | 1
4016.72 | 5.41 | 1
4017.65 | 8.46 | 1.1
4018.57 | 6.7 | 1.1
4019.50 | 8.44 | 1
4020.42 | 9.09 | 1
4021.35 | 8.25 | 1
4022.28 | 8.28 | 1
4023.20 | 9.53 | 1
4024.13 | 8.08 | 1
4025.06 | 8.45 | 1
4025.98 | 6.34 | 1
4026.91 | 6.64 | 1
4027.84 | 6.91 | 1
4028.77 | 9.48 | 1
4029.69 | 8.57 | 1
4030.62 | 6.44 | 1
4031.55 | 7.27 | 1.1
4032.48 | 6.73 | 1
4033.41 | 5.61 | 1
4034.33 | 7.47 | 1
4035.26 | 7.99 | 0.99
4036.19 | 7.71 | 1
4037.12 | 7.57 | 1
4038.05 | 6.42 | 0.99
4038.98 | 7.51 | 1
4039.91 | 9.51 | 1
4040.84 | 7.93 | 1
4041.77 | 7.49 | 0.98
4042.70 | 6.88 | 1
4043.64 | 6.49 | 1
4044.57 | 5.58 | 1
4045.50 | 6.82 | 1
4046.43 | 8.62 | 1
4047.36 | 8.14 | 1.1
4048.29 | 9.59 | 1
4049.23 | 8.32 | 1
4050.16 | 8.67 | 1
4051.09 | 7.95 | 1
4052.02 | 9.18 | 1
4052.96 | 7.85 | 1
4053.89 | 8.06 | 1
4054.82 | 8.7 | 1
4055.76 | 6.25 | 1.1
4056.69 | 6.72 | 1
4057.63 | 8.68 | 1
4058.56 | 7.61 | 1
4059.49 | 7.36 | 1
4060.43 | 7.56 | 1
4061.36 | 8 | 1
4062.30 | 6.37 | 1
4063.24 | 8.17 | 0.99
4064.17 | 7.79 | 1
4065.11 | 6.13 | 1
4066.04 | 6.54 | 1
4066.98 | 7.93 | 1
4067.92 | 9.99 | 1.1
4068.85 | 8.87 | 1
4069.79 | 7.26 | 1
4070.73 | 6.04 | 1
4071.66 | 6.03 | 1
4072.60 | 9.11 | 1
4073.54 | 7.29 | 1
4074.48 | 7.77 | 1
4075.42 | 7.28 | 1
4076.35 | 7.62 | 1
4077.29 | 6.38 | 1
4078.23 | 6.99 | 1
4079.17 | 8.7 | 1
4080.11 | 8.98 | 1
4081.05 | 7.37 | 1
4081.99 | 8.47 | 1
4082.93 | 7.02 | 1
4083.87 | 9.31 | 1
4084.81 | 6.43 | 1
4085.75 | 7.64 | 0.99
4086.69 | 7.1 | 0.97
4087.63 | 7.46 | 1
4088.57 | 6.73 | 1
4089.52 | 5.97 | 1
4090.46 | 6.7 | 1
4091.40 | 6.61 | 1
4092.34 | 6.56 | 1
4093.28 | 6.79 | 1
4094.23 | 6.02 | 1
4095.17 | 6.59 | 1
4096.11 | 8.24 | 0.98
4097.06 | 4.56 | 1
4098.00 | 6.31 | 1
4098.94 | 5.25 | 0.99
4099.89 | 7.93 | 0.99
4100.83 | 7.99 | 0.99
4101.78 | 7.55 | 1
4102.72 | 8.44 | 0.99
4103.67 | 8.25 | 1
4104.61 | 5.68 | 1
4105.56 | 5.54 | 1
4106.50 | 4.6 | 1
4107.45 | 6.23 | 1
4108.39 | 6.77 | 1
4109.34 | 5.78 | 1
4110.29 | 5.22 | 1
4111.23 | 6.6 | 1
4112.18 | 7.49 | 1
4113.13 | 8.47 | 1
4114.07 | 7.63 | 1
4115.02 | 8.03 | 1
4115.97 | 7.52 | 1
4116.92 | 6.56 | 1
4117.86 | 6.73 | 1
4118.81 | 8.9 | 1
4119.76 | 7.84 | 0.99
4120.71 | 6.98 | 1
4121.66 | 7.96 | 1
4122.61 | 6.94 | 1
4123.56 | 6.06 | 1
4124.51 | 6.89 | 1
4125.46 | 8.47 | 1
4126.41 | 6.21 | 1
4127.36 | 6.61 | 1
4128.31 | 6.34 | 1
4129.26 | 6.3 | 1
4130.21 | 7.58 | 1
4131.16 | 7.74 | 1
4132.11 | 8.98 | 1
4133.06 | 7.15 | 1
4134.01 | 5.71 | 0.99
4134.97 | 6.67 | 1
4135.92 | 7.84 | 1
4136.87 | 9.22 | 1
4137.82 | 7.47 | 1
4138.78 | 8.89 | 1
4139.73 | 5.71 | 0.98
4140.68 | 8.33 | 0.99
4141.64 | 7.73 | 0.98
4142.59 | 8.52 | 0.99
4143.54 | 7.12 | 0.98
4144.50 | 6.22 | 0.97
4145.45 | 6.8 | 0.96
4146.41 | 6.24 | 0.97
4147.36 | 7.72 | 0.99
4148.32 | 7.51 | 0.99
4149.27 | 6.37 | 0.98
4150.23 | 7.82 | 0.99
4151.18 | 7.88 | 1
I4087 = 1.2 angstrom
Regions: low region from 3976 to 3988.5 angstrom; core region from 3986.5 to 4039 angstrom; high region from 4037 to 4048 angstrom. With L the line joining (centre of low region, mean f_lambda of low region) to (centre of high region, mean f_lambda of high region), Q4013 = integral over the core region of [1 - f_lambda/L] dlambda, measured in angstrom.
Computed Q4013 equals -4.1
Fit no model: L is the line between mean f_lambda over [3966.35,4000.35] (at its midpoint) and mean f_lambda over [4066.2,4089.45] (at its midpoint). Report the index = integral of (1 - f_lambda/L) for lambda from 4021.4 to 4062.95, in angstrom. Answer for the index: -2.9 angstrom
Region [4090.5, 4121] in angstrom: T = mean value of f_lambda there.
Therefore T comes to 6.86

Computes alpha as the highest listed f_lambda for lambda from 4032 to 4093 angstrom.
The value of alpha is 9.99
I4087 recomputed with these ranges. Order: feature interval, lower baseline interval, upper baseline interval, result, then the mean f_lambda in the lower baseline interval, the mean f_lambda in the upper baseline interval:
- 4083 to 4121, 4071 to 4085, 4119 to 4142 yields 2.9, 7.65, 7.33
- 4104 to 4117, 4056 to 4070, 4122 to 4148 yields 1.4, 7.65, 7.24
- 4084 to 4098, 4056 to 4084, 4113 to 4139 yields 1.5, 7.61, 7.39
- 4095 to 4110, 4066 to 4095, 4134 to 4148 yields 1.6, 7.39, 7.4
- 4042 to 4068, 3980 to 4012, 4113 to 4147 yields -1.2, 7.36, 7.33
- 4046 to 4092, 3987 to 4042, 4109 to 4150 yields -1.5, 7.56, 7.24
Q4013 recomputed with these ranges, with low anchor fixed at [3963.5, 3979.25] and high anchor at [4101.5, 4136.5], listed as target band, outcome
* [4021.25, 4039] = -4.6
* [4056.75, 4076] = -3.4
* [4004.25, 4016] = -4.2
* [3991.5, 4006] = -4.7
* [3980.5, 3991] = -2.7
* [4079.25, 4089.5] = -1.5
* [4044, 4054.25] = -3.0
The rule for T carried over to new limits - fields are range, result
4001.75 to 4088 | 7.66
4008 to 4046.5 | 7.63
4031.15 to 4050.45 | 7.53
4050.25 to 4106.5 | 7.34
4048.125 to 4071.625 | 7.77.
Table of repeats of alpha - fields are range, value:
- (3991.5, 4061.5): 9.95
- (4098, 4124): 8.9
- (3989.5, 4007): 8.74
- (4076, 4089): 9.31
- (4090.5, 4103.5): 8.44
